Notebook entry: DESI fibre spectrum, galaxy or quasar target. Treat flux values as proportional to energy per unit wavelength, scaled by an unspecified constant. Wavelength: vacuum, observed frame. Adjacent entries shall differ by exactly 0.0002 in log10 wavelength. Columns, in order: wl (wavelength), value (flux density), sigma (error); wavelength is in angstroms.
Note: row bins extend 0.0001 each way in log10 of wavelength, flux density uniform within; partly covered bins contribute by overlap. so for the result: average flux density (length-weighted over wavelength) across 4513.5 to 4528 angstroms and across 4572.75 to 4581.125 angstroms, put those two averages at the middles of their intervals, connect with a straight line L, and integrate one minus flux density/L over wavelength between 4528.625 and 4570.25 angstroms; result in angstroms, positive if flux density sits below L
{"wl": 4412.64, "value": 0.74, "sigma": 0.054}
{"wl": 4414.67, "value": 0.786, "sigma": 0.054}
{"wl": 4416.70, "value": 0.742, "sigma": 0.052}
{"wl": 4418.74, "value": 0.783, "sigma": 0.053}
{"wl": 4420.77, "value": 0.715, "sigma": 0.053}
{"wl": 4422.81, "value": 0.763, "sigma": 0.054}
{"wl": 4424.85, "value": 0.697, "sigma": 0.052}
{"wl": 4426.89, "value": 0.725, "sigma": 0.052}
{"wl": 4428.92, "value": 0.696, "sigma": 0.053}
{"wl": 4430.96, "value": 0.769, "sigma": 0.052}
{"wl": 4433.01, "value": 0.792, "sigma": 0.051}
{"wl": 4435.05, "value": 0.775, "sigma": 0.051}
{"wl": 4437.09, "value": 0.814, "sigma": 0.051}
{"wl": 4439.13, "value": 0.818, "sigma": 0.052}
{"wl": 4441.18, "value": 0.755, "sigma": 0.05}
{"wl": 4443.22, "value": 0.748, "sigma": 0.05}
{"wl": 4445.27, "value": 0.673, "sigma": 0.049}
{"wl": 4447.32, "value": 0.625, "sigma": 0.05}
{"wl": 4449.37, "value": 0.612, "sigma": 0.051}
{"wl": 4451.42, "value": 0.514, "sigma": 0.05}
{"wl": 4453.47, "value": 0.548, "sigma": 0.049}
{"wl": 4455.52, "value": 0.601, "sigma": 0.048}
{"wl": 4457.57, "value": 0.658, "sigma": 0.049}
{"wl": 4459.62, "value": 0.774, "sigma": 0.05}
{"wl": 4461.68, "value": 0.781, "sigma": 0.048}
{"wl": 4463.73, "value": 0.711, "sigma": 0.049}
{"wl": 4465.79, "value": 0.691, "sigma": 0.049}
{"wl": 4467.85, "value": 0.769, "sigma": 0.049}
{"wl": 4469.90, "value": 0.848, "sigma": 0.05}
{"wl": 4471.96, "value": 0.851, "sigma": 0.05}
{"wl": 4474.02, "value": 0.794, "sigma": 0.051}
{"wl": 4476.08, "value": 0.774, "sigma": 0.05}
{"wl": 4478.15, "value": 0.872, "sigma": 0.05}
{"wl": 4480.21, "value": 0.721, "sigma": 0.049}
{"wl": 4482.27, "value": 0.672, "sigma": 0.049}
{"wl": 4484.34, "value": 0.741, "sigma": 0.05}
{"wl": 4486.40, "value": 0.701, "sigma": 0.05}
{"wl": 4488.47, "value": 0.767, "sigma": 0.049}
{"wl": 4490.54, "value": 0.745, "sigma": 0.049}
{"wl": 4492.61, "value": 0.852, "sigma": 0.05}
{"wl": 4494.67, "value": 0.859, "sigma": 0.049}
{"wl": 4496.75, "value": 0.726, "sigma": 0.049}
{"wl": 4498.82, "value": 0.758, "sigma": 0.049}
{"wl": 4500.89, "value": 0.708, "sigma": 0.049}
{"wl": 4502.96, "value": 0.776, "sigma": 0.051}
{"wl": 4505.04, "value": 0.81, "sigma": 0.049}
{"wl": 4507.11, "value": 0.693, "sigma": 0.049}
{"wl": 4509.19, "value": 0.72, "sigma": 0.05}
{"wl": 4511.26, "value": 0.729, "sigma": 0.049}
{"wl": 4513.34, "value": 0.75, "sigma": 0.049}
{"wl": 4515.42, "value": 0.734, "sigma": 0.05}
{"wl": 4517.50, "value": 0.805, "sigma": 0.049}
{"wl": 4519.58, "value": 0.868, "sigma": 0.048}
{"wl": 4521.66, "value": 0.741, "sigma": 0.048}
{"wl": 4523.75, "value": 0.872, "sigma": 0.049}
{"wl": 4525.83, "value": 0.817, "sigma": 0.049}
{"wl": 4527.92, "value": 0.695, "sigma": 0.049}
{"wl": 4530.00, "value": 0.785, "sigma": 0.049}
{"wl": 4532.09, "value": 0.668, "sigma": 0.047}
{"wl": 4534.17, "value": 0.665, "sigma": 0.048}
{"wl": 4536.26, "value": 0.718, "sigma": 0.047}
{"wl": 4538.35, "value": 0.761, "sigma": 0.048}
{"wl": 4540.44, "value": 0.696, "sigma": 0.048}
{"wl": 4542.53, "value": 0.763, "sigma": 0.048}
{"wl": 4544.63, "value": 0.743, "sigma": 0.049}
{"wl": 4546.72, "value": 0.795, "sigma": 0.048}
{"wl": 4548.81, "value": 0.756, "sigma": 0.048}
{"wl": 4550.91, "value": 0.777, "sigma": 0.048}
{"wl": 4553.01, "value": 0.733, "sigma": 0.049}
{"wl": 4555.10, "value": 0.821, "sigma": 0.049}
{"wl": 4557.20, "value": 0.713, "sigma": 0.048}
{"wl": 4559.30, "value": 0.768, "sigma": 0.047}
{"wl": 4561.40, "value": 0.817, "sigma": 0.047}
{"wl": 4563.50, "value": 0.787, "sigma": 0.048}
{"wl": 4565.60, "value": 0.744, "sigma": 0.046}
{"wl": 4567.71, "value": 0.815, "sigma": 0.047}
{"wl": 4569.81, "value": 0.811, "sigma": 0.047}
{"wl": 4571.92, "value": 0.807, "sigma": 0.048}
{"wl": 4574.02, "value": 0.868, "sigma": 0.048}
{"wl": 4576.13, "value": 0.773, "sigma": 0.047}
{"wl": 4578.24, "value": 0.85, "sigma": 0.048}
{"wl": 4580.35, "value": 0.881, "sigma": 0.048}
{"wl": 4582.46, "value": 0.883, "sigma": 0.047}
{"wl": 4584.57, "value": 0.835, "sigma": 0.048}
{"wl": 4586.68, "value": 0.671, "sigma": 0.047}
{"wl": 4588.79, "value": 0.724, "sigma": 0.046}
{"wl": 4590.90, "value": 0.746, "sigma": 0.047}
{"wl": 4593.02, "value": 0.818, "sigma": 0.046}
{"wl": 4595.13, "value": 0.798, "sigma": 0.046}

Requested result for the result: 3.2 angstroms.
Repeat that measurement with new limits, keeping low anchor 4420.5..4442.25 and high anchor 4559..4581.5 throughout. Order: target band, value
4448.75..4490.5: 2.8 angstroms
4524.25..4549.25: 1.8 angstroms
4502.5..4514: 0.6 angstroms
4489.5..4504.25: 0.2 angstroms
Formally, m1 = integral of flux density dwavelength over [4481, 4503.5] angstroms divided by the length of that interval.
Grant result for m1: 0.754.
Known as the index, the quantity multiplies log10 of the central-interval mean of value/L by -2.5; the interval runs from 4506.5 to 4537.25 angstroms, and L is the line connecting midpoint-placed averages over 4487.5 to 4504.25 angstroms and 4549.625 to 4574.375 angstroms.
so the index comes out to 0.04 mag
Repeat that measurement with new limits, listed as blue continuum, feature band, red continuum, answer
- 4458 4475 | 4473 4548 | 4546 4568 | 0.021 mag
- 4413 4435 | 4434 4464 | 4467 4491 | 0.097 mag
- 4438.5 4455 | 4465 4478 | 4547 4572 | -0.165 mag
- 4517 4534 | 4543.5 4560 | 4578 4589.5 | 0.037 mag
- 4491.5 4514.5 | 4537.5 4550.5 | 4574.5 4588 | 0.052 mag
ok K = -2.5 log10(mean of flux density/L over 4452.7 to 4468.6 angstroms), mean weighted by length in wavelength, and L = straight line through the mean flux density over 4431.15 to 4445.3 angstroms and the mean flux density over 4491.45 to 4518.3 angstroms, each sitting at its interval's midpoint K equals 0.116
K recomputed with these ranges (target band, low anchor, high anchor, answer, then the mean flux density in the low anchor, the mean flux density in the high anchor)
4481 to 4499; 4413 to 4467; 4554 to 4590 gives -0.02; 0.714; 0.798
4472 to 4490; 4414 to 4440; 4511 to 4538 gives 0.00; 0.759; 0.758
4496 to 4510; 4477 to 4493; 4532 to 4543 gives 0.00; 0.755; 0.713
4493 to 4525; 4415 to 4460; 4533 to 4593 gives -0.04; 0.709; 0.776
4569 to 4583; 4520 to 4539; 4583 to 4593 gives -0.11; 0.751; 0.759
